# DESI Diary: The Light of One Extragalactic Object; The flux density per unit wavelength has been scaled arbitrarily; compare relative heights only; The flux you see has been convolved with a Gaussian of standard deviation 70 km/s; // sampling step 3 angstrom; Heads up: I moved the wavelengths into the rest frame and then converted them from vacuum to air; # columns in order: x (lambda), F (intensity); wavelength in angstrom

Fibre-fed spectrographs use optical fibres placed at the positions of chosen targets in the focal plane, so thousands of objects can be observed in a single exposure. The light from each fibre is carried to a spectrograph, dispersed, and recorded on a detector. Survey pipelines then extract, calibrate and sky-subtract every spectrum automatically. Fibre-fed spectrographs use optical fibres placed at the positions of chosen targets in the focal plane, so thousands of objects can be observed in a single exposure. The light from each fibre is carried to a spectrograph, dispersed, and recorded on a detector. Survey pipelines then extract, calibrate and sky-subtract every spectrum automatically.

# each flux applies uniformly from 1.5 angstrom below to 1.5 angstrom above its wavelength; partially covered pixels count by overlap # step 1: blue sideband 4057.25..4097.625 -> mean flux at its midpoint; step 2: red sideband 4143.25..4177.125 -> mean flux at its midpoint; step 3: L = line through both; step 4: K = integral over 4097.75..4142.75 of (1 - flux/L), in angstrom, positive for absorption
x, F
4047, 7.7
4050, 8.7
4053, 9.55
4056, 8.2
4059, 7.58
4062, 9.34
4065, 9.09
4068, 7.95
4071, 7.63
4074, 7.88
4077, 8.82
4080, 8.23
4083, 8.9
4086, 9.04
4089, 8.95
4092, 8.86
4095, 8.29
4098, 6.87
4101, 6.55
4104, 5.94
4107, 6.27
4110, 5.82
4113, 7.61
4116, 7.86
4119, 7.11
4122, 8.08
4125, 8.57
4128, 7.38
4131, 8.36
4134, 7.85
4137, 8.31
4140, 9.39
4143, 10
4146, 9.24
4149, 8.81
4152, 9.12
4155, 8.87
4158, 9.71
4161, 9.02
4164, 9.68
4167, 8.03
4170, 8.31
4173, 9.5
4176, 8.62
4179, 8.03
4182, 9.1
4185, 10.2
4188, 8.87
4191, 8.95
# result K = 6.23 angstrom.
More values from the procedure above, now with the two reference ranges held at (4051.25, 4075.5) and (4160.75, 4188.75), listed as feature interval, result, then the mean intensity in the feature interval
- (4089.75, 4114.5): 4.3 angstrom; 7.08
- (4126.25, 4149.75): 0.3 angstrom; 8.66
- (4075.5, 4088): -0.4 angstrom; 8.76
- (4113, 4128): 1.5 angstrom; 7.82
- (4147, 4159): -0.4 angstrom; 9.11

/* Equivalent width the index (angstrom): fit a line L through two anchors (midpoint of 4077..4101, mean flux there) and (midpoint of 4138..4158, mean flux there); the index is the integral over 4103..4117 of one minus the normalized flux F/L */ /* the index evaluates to 3.2 angstrom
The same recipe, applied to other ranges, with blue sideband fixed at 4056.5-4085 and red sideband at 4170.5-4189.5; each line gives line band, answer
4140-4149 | -0.65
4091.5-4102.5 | 1.29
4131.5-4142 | 0.23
